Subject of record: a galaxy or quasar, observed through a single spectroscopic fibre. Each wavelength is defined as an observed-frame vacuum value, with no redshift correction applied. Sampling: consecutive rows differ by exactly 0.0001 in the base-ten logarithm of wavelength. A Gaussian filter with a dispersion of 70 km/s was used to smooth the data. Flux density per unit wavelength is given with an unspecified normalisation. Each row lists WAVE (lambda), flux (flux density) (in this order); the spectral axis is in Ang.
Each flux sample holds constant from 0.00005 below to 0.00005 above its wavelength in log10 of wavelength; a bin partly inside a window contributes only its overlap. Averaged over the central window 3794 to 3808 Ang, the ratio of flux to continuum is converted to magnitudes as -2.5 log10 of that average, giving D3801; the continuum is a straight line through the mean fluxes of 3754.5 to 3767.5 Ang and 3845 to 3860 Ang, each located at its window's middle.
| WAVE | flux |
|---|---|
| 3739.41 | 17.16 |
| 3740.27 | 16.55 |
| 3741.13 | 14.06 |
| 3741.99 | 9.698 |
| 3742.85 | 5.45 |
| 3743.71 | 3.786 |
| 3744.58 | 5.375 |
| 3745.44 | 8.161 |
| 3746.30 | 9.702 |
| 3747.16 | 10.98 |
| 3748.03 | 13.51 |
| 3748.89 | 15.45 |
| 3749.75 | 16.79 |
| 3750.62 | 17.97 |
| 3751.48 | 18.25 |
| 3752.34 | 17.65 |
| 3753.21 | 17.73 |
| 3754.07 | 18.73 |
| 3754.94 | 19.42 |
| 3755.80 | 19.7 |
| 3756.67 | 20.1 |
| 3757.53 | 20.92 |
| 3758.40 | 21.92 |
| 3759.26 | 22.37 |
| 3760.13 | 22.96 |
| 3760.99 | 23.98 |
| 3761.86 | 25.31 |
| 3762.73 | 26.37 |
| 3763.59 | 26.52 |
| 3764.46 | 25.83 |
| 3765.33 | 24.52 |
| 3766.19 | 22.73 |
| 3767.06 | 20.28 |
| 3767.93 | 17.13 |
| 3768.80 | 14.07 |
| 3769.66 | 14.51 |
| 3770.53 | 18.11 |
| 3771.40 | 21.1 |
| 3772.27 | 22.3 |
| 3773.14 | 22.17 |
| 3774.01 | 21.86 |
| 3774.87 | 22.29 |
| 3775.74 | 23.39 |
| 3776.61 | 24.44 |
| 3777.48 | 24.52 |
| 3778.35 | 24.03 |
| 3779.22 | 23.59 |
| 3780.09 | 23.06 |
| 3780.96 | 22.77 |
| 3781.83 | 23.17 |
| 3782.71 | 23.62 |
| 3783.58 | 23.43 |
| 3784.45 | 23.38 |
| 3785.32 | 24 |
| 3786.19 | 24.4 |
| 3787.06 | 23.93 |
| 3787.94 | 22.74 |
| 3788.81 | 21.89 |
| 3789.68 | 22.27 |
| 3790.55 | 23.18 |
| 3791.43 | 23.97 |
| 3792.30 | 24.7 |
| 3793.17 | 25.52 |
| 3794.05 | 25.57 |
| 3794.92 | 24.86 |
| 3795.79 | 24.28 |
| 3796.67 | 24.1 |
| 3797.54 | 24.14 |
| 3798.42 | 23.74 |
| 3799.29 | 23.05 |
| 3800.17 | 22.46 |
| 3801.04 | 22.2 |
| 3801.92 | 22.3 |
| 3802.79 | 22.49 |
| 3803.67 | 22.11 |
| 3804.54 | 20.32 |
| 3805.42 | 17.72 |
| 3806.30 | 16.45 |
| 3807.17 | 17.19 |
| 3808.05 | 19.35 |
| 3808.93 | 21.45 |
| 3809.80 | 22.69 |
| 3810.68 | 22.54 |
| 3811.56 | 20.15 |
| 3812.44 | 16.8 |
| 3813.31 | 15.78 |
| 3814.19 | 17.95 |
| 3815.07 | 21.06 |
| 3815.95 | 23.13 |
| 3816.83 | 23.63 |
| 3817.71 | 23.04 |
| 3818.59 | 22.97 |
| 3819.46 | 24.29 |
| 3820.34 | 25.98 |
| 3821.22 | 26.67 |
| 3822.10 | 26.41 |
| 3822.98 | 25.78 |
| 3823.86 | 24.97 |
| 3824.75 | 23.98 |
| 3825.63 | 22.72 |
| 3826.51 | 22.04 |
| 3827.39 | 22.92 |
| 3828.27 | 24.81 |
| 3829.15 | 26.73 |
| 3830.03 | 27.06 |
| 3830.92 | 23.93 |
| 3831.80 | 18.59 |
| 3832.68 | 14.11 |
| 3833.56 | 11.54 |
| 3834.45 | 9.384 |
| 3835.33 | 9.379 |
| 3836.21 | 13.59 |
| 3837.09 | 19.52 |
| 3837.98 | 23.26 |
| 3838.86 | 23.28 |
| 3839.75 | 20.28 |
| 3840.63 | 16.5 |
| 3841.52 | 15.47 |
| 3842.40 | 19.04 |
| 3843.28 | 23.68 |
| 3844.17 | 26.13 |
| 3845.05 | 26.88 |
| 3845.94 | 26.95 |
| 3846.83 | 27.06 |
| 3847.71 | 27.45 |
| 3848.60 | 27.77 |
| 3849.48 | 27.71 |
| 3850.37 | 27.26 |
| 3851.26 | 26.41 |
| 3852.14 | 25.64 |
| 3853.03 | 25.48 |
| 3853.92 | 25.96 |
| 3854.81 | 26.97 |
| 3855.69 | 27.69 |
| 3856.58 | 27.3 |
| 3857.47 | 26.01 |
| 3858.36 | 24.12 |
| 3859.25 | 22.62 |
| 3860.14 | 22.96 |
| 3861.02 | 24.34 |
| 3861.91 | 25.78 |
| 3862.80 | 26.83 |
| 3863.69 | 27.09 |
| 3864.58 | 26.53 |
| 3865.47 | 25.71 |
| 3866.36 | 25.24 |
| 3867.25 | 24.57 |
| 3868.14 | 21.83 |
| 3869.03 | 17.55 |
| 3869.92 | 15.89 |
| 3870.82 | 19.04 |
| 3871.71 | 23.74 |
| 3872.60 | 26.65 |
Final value 0.12 mag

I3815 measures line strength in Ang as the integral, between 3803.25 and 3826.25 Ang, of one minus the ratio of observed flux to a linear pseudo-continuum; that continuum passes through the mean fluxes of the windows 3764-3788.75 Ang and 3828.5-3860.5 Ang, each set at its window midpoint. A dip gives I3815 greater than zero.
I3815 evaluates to 0.7 Ang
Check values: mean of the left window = 22.2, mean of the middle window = 21.7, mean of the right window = 22.6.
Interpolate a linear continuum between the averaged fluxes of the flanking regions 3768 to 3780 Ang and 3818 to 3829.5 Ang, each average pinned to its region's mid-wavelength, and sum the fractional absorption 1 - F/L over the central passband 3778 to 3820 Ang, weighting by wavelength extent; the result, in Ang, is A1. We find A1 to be 1.0 Ang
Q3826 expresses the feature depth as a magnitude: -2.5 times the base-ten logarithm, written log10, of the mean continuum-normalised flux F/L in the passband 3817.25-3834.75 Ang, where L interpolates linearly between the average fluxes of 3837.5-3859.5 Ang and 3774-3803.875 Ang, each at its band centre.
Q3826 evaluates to 0.080 mag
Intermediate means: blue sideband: 23.5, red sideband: 24.7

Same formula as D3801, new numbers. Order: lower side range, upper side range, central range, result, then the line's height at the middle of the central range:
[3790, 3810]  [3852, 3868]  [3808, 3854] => 0.08 mag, 24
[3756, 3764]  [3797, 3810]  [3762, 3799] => -0.03 mag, 22.3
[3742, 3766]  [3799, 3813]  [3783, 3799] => -0.21 mag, 19.7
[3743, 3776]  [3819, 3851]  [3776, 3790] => -0.18 mag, 19.8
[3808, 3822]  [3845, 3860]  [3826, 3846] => 0.21 mag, 24.4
